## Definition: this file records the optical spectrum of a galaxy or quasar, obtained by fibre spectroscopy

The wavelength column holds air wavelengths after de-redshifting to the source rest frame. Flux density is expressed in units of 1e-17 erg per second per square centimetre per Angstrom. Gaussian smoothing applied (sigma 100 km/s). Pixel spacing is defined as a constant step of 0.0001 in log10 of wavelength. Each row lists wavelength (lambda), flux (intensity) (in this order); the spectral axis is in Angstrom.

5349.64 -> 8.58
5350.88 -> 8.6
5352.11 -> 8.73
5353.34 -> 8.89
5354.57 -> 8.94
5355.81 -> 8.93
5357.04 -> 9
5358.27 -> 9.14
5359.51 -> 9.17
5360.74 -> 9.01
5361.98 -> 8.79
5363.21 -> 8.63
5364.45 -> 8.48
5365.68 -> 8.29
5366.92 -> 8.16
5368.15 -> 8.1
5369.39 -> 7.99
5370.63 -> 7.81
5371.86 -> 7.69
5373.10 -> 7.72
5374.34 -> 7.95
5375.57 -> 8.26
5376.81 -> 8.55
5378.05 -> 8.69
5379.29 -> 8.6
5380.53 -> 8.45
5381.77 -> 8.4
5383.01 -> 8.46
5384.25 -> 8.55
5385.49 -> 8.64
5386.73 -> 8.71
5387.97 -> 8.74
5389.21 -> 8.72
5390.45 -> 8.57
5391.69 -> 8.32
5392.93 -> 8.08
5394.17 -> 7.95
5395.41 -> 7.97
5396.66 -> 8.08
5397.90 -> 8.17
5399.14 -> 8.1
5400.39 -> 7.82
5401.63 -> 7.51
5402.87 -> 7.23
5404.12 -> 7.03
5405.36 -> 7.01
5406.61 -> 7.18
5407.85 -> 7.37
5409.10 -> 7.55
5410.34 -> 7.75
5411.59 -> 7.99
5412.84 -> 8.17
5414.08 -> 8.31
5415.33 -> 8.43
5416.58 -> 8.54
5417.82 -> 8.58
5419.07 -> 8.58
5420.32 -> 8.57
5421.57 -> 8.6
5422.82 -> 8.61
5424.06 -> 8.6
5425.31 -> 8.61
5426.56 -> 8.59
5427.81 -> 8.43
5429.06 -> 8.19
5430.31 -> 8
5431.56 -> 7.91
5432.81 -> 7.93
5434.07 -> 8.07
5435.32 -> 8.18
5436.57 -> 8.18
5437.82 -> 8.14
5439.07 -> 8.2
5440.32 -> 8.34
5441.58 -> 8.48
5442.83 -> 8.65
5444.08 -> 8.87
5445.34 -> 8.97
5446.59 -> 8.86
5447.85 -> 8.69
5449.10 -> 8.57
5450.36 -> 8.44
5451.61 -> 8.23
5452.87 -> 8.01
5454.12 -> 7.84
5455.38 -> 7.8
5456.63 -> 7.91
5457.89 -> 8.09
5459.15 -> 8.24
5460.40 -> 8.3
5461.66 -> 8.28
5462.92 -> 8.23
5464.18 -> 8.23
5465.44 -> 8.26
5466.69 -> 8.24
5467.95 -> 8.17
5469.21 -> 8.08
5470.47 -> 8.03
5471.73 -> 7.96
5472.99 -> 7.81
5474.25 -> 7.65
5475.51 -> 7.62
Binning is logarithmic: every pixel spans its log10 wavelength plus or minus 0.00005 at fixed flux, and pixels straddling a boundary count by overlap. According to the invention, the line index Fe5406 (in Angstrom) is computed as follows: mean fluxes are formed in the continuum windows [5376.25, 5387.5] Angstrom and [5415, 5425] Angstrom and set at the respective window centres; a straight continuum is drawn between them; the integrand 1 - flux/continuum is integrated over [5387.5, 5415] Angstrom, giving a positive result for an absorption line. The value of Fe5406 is 2.2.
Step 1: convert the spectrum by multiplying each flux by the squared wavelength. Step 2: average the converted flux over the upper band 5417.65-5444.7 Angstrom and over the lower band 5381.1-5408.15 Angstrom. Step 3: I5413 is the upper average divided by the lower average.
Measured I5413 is 1.1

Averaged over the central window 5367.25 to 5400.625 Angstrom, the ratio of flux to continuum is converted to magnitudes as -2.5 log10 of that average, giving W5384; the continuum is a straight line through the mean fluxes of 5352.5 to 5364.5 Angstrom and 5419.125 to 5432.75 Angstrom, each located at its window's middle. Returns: 0.06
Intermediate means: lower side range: 8.91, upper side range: 8.4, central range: 8.27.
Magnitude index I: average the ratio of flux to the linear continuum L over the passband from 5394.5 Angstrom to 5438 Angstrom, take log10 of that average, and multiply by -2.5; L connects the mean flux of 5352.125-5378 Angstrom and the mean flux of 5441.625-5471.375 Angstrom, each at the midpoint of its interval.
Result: 0.04 mag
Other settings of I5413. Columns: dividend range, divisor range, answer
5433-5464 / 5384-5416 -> 1.06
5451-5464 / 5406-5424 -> 1.01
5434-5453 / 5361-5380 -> 1.05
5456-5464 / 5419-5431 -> 0.98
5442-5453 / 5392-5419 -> 1.11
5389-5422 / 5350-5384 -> 0.95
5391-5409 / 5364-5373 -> 0.97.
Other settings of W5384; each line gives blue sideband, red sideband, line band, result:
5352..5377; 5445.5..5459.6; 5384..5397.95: 0.005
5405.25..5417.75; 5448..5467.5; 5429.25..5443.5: -0.018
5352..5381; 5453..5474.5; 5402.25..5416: 0.091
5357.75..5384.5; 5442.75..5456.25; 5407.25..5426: 0.017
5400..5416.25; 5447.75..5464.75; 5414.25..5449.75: -0.069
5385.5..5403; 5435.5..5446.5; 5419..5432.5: -0.003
